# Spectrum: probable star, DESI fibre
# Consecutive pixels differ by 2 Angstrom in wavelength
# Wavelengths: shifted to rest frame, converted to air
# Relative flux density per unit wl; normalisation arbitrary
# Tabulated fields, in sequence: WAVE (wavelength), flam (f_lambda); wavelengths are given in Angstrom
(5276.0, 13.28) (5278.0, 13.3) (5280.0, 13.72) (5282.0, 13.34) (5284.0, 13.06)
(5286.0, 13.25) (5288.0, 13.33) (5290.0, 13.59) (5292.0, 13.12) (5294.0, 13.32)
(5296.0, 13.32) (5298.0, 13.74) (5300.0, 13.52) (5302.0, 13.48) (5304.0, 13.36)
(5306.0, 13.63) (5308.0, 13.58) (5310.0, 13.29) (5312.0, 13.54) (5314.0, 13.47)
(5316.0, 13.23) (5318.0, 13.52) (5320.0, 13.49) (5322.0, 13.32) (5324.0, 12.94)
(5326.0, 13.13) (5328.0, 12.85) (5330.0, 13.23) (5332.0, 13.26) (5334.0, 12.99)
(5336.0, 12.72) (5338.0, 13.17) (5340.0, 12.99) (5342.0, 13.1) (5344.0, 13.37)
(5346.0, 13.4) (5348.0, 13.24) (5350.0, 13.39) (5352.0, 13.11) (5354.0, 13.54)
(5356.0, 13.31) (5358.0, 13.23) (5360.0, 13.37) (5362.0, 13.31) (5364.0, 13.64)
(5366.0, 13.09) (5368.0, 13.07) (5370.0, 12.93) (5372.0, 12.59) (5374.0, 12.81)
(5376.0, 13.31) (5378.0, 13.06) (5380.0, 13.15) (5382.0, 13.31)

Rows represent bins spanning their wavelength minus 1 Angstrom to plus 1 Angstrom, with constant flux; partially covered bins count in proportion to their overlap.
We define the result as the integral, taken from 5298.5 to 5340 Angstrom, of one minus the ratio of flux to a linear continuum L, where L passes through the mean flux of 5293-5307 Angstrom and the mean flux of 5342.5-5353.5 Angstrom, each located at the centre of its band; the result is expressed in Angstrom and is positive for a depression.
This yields 0.4 Angstrom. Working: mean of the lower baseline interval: 13.5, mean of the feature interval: 13.3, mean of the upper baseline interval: 13.3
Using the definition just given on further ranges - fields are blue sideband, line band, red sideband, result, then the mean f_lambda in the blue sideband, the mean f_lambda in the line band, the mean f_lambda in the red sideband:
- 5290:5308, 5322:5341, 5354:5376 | 0.4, 13.5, 13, 13.2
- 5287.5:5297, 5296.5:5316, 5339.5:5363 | -0.2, 13.3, 13.5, 13.3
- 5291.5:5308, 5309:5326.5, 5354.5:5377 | 0.1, 13.5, 13.3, 13.2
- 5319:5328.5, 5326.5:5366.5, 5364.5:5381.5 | -0.4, 13.2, 13.2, 13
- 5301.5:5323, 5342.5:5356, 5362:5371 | -0.1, 13.4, 13.3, 13.2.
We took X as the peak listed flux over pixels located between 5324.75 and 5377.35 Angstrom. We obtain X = 13.64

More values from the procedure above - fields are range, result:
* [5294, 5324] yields 13.74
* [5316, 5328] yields 13.52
